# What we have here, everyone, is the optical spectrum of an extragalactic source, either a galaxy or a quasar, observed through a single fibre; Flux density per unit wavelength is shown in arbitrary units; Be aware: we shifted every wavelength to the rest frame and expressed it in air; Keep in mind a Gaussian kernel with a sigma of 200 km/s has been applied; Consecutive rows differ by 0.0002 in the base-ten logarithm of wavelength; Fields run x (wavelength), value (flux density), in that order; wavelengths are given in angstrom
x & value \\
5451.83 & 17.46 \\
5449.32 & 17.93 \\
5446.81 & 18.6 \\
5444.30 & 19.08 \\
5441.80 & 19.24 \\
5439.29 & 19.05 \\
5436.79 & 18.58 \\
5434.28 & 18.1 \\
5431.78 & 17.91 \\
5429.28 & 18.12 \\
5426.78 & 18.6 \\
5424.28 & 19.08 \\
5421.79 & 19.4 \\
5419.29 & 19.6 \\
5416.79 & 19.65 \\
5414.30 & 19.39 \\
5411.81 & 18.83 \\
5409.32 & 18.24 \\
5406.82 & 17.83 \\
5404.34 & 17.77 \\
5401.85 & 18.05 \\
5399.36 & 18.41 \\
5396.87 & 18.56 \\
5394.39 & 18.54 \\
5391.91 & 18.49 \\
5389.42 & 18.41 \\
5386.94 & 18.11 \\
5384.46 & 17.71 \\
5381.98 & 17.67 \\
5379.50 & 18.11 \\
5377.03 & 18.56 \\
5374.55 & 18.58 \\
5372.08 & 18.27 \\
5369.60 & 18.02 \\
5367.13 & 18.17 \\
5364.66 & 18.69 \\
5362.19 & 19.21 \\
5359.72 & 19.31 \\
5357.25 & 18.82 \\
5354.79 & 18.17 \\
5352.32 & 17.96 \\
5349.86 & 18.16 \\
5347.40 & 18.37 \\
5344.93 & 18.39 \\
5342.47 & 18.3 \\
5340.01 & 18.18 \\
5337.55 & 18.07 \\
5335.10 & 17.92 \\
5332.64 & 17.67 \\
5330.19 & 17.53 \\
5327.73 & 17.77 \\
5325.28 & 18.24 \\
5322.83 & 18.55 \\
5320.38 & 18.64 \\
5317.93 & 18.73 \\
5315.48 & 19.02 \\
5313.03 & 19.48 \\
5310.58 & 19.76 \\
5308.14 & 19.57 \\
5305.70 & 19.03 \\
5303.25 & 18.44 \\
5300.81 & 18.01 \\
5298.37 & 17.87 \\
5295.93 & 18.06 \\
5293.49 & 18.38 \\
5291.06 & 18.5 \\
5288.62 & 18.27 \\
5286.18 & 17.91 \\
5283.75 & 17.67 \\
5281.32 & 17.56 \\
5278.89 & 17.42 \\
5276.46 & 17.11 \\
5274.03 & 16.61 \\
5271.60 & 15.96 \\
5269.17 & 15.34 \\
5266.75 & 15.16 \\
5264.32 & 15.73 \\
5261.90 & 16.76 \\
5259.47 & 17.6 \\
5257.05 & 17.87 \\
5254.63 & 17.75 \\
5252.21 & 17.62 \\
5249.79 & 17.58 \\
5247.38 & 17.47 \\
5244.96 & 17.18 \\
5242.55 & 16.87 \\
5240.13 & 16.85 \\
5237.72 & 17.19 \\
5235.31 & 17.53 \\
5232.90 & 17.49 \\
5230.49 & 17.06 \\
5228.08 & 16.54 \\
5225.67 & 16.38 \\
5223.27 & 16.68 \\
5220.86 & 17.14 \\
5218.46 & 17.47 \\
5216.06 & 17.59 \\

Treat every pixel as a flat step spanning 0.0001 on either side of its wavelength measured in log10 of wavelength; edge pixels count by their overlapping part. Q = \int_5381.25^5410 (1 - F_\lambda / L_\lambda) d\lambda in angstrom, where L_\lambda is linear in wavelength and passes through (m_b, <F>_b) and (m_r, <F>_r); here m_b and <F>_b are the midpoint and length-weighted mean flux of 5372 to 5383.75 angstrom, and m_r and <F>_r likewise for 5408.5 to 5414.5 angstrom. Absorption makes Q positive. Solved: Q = 0.6 angstrom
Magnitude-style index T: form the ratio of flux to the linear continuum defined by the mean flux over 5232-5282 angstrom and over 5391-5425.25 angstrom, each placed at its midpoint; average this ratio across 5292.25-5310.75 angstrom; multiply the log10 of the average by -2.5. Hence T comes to -0.07 mag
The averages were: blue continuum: 17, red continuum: 18.7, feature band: 18.6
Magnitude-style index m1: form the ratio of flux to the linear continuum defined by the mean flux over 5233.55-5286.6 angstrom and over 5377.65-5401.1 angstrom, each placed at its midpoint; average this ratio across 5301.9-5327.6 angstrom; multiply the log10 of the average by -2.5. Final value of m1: -0.08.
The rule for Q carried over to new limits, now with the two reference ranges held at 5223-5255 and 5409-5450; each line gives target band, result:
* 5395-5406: 0.2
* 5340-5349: -0.1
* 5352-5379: -0.4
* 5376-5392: 0.3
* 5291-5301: -0.3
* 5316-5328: -0.4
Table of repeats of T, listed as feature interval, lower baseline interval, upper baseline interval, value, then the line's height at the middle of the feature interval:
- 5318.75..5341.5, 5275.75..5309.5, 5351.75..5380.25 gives 0.02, 18.3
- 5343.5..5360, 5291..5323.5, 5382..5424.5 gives 0.01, 18.6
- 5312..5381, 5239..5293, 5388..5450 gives -0.03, 17.9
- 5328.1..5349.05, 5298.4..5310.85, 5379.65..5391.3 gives 0.03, 18.5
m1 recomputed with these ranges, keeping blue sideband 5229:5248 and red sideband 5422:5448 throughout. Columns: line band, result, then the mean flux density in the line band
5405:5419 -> -0.02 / 18.8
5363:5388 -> 0.00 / 18.2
